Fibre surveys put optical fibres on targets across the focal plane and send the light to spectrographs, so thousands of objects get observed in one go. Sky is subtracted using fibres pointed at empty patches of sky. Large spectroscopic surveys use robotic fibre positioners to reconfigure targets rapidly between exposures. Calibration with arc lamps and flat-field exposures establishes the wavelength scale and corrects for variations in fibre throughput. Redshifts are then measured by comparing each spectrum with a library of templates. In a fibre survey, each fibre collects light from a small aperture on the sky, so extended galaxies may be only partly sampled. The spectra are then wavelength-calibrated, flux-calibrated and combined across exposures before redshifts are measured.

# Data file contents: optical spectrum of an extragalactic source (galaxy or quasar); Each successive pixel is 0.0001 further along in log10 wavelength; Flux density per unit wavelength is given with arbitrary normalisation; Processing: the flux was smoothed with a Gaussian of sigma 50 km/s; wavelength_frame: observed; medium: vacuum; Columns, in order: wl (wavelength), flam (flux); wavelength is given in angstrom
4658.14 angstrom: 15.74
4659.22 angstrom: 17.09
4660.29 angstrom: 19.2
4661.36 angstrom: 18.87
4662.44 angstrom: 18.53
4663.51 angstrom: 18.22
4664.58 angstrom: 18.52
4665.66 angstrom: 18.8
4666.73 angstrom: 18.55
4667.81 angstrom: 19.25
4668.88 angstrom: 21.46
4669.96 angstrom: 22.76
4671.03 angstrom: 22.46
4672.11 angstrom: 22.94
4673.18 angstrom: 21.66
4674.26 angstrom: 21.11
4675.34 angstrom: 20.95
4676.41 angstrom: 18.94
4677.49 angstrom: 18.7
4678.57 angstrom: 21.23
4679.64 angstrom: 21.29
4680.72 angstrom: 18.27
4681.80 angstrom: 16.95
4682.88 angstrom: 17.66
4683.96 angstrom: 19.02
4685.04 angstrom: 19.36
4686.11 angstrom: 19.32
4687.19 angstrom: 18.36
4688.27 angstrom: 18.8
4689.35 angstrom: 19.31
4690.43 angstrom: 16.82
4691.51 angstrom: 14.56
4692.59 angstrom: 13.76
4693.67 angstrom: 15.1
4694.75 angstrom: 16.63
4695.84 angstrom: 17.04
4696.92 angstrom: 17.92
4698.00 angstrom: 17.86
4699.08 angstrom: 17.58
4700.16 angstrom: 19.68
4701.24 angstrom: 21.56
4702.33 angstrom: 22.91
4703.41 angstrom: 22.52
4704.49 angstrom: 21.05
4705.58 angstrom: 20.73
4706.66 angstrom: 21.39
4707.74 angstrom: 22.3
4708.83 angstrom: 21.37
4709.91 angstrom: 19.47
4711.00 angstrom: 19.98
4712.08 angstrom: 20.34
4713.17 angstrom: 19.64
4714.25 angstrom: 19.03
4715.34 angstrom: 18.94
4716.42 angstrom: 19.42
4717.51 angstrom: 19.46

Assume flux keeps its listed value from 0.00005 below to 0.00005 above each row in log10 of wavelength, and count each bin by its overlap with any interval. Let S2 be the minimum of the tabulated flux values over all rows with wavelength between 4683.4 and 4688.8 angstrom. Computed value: 18.36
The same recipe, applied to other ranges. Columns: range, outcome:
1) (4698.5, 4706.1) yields 17.58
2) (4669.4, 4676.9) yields 18.94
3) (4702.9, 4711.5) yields 19.47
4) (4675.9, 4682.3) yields 16.95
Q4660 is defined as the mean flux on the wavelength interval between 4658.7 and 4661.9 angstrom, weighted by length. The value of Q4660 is 18.4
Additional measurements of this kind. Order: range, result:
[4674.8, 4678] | 19.5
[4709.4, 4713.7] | 19.8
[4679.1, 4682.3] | 18.9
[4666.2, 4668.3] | 18.8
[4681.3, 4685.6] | 18.3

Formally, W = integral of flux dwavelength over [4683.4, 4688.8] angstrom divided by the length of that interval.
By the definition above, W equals 19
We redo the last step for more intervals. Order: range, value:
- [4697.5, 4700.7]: 18.4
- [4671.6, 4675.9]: 21.7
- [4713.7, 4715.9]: 19.1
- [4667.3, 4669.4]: 20.4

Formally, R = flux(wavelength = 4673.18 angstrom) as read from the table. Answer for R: 21.66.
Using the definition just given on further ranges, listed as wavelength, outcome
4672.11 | 22.94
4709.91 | 19.47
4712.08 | 20.34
